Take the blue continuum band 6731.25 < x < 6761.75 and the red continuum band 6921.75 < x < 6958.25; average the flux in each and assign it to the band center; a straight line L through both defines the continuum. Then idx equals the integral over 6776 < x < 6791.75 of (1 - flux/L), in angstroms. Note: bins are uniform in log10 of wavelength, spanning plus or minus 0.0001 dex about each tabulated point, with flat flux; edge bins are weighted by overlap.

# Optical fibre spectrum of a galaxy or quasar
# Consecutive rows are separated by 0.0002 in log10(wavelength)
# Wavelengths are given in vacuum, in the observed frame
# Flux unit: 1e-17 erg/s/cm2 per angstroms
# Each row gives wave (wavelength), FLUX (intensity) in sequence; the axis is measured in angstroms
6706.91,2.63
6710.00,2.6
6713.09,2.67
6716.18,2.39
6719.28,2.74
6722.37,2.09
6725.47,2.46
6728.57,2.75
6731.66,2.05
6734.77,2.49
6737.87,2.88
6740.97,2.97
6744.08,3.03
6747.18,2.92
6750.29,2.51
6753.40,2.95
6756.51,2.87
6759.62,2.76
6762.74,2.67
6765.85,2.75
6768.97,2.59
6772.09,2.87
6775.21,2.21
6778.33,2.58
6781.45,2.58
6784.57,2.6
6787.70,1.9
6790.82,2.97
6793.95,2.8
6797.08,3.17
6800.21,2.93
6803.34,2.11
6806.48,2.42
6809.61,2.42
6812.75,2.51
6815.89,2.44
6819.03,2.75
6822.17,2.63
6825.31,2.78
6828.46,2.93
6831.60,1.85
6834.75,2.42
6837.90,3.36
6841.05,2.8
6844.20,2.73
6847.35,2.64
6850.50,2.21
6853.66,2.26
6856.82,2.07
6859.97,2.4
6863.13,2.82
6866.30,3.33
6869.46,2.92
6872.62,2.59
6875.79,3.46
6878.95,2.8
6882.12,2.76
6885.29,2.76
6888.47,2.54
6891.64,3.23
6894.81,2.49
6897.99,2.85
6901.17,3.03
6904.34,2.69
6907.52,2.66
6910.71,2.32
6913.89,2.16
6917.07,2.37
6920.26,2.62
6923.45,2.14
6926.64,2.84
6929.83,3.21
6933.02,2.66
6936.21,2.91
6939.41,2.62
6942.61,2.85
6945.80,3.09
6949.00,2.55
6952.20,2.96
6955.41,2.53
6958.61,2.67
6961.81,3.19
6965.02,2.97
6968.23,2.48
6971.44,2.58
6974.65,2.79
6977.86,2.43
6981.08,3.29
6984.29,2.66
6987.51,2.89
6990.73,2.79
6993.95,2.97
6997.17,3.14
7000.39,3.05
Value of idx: 1.6 angstroms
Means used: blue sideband 2.77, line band 2.49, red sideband 2.76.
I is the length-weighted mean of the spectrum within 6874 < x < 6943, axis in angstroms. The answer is 2.72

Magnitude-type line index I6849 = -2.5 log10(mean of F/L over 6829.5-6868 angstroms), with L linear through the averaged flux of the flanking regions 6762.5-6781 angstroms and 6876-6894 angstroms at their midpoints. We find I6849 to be 0.079 mag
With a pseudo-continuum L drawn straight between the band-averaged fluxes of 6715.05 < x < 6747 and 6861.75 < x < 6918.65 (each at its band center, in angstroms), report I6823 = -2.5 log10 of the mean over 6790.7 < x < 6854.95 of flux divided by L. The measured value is 0.03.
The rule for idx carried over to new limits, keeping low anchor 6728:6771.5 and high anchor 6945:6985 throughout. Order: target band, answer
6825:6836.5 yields 1.1 angstroms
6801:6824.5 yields 2.2 angstroms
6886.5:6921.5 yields 1.7 angstroms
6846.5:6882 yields 0.9 angstroms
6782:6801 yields 0.2 angstroms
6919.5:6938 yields 0.3 angstroms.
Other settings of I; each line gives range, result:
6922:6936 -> 2.74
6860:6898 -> 2.86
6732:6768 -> 2.77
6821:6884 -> 2.69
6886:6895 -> 2.79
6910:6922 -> 2.37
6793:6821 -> 2.61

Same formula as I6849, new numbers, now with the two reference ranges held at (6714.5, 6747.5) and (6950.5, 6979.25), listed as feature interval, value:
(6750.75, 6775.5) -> -0.04 mag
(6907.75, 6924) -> 0.15 mag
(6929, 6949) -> -0.05 mag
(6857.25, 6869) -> -0.04 mag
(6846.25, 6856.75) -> 0.16 mag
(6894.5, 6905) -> -0.04 mag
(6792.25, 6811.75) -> 0.00 mag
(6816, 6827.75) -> -0.02 mag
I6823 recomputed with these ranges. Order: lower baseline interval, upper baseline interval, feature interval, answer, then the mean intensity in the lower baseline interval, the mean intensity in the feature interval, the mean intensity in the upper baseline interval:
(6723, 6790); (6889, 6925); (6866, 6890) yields -0.11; 2.63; 2.87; 2.6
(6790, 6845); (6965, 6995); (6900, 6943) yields 0.04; 2.66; 2.64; 2.77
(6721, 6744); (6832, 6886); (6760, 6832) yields 0.01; 2.56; 2.6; 2.71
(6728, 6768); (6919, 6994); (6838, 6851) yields 0.02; 2.74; 2.72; 2.78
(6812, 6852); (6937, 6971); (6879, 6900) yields -0.03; 2.62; 2.78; 2.79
